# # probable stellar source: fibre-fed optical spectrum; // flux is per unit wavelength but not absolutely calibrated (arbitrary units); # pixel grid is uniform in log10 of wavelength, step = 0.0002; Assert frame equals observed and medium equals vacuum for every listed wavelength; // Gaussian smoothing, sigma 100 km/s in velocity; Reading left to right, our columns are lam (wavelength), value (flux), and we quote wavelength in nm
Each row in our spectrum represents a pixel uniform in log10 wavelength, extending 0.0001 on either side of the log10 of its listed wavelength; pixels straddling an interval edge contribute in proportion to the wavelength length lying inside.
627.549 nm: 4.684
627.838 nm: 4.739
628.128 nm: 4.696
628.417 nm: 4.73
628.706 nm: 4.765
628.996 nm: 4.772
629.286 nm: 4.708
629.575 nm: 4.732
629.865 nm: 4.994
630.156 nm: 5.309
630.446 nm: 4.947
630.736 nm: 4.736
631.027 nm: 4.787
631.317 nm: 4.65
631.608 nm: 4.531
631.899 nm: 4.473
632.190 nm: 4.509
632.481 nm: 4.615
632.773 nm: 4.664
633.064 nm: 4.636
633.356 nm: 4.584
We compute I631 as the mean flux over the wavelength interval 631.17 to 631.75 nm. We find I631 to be 4.6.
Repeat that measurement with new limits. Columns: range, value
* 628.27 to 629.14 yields 4.76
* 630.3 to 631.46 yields 4.78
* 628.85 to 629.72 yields 4.74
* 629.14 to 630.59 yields 4.94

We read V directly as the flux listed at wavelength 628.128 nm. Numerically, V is 4.696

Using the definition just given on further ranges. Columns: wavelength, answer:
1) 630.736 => 4.736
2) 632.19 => 4.509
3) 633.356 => 4.584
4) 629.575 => 4.732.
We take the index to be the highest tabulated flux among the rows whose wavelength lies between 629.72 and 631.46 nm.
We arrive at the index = 5.309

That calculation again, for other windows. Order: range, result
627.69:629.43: 4.772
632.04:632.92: 4.664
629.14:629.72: 4.732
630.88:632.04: 4.787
